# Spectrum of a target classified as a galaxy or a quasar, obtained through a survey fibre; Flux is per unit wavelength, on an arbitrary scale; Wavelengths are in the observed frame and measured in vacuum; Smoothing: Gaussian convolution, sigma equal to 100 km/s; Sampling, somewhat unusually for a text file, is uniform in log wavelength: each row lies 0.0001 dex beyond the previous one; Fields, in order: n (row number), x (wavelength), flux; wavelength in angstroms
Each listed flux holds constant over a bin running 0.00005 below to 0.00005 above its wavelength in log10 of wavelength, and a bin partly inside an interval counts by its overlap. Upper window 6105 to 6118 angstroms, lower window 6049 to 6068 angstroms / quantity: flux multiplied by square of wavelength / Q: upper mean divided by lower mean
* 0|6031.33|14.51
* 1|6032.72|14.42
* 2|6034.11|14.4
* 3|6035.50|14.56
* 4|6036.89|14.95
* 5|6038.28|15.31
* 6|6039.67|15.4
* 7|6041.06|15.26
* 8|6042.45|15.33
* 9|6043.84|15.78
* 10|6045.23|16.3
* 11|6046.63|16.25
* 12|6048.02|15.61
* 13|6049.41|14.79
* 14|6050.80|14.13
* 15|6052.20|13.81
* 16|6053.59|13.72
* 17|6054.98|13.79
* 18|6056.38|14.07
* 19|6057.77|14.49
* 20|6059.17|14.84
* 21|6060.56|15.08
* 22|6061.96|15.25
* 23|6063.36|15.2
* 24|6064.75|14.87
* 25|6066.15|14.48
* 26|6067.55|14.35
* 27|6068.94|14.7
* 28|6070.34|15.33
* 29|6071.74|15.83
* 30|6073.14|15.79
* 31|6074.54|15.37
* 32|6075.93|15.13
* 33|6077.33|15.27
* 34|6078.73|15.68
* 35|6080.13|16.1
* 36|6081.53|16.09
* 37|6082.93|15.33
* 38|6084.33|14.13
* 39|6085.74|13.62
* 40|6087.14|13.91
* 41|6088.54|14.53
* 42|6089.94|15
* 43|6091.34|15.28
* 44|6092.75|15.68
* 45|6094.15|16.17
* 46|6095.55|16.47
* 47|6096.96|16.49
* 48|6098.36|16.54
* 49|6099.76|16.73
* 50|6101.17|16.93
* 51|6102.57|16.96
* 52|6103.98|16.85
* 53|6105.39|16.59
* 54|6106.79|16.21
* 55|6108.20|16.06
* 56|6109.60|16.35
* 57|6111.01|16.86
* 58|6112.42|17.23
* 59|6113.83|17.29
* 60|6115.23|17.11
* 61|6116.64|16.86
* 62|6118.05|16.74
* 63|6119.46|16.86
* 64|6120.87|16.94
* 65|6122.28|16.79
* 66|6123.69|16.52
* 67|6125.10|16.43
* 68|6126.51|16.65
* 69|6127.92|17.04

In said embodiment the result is 1.18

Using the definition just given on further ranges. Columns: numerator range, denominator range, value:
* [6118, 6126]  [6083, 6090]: 1.19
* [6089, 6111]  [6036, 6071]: 1.11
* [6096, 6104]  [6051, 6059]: 1.21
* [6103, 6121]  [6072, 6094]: 1.12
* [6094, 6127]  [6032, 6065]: 1.14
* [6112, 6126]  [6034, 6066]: 1.16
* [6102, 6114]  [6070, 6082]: 1.08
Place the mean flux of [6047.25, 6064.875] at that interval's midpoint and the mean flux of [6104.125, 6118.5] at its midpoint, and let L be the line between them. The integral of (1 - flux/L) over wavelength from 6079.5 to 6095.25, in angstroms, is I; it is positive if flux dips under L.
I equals 0.7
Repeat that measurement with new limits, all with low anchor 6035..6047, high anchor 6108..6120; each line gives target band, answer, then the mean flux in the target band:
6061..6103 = 2.1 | 15.4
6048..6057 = 0.9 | 14.2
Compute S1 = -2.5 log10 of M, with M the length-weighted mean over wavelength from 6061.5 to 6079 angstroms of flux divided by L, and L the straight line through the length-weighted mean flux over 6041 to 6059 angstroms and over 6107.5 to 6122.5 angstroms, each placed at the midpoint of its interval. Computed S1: 0.02 mag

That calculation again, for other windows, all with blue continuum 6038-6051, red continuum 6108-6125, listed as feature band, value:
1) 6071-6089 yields 0.07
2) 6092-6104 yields 0.00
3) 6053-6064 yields 0.08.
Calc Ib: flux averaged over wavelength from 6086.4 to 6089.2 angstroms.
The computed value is 14.2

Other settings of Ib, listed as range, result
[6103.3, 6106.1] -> 16.7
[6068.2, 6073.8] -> 15.4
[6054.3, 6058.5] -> 14.1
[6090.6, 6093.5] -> 15.5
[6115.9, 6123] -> 16.8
